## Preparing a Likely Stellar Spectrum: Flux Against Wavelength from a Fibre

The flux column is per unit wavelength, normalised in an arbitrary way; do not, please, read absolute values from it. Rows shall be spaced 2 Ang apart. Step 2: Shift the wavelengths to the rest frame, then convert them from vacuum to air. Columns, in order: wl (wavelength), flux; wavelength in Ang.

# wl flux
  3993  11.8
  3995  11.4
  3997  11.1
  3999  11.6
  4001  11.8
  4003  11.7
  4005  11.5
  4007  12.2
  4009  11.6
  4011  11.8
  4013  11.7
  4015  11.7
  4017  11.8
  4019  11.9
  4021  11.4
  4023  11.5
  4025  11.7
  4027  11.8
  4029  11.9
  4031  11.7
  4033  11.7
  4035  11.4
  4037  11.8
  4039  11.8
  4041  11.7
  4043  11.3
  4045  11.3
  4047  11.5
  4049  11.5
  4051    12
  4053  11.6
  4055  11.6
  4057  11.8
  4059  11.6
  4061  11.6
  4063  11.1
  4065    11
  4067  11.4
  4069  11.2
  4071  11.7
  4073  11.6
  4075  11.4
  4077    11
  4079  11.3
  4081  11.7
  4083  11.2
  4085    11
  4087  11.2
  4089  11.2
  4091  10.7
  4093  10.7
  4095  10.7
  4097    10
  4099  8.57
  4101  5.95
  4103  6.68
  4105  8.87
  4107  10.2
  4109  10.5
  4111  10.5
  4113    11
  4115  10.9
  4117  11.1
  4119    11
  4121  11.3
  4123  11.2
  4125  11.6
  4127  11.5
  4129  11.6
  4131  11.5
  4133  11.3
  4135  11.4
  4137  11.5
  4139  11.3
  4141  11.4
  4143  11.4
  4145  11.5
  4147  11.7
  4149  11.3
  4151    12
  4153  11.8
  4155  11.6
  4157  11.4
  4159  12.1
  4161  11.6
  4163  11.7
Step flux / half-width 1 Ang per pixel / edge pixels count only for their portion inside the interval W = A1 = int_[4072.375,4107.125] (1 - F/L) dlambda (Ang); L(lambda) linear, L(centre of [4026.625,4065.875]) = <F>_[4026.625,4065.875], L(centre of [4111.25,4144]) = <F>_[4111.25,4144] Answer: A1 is 3.7 Ang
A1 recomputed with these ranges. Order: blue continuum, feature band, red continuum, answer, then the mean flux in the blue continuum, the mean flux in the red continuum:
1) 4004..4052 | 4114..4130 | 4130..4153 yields 0.35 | 11.7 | 11.5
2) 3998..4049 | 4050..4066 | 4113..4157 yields 0.07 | 11.7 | 11.4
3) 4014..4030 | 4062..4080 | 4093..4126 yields -0.89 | 11.7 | 10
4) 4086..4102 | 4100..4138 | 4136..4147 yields 0.81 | 9.88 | 11.4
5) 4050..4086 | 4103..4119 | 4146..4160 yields 1.84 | 11.4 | 11.7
